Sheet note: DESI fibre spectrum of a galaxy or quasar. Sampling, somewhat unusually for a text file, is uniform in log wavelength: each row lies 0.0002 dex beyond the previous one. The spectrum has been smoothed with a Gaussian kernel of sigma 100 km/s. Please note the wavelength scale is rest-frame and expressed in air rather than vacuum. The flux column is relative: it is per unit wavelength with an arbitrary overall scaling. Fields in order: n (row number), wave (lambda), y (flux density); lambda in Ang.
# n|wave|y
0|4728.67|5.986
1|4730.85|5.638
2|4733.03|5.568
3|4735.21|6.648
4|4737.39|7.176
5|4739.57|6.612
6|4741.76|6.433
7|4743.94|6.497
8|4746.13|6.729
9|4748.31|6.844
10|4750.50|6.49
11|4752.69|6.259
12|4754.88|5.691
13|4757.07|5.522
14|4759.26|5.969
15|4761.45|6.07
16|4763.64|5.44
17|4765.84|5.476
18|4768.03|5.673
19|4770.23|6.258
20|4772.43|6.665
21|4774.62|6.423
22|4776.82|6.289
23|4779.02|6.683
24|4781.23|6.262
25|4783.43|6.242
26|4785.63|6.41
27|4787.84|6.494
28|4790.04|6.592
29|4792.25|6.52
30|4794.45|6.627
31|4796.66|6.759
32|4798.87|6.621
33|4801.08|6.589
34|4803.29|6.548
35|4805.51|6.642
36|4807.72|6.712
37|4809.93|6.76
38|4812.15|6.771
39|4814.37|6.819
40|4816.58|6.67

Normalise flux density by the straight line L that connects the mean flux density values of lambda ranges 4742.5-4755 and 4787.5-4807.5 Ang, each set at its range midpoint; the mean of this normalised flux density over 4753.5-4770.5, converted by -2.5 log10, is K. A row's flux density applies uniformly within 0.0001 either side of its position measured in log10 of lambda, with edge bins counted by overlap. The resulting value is 0.14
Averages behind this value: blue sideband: 6.48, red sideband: 6.61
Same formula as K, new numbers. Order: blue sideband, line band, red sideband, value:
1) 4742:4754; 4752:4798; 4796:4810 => 0.066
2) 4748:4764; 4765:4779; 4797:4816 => 0.008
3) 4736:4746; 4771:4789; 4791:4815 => 0.040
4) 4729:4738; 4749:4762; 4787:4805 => 0.054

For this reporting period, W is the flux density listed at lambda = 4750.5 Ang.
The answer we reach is 6.49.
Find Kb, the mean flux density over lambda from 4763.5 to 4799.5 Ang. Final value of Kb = 6.34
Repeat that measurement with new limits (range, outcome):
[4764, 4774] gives 6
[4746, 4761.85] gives 6.17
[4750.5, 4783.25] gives 6.07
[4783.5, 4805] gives 6.56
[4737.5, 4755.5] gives 6.5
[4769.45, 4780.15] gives 6.47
